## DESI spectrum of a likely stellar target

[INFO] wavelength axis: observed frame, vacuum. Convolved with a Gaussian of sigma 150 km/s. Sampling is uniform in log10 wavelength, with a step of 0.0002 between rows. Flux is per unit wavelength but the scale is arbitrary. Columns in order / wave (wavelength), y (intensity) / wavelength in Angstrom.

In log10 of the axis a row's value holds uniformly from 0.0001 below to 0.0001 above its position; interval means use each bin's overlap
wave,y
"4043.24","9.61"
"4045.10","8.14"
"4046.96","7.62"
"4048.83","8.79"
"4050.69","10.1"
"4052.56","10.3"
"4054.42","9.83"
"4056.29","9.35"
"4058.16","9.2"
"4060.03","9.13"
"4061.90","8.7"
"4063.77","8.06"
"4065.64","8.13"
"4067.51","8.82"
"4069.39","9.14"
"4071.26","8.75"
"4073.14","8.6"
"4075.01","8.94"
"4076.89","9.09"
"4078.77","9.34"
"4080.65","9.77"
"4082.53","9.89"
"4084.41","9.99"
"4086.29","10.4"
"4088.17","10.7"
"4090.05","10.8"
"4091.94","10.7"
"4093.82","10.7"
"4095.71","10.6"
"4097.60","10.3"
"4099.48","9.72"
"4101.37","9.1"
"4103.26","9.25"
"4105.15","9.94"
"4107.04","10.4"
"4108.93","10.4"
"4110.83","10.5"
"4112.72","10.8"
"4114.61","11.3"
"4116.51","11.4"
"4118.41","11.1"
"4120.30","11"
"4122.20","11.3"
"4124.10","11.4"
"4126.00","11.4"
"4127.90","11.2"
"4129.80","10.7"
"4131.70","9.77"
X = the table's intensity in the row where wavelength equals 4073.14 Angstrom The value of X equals 8.6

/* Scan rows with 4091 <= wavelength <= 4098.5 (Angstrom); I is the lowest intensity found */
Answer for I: 10.3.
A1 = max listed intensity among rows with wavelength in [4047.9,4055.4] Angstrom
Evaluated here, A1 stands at 10.3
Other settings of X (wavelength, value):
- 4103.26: 9.25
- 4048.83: 8.79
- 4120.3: 11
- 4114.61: 11.3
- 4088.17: 10.7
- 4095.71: 10.6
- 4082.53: 9.89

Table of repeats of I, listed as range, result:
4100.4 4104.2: 9.1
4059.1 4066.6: 8.06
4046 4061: 7.62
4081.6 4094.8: 9.89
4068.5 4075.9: 8.6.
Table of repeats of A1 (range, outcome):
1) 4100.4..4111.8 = 10.5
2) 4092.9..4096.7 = 10.7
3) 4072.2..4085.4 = 9.99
